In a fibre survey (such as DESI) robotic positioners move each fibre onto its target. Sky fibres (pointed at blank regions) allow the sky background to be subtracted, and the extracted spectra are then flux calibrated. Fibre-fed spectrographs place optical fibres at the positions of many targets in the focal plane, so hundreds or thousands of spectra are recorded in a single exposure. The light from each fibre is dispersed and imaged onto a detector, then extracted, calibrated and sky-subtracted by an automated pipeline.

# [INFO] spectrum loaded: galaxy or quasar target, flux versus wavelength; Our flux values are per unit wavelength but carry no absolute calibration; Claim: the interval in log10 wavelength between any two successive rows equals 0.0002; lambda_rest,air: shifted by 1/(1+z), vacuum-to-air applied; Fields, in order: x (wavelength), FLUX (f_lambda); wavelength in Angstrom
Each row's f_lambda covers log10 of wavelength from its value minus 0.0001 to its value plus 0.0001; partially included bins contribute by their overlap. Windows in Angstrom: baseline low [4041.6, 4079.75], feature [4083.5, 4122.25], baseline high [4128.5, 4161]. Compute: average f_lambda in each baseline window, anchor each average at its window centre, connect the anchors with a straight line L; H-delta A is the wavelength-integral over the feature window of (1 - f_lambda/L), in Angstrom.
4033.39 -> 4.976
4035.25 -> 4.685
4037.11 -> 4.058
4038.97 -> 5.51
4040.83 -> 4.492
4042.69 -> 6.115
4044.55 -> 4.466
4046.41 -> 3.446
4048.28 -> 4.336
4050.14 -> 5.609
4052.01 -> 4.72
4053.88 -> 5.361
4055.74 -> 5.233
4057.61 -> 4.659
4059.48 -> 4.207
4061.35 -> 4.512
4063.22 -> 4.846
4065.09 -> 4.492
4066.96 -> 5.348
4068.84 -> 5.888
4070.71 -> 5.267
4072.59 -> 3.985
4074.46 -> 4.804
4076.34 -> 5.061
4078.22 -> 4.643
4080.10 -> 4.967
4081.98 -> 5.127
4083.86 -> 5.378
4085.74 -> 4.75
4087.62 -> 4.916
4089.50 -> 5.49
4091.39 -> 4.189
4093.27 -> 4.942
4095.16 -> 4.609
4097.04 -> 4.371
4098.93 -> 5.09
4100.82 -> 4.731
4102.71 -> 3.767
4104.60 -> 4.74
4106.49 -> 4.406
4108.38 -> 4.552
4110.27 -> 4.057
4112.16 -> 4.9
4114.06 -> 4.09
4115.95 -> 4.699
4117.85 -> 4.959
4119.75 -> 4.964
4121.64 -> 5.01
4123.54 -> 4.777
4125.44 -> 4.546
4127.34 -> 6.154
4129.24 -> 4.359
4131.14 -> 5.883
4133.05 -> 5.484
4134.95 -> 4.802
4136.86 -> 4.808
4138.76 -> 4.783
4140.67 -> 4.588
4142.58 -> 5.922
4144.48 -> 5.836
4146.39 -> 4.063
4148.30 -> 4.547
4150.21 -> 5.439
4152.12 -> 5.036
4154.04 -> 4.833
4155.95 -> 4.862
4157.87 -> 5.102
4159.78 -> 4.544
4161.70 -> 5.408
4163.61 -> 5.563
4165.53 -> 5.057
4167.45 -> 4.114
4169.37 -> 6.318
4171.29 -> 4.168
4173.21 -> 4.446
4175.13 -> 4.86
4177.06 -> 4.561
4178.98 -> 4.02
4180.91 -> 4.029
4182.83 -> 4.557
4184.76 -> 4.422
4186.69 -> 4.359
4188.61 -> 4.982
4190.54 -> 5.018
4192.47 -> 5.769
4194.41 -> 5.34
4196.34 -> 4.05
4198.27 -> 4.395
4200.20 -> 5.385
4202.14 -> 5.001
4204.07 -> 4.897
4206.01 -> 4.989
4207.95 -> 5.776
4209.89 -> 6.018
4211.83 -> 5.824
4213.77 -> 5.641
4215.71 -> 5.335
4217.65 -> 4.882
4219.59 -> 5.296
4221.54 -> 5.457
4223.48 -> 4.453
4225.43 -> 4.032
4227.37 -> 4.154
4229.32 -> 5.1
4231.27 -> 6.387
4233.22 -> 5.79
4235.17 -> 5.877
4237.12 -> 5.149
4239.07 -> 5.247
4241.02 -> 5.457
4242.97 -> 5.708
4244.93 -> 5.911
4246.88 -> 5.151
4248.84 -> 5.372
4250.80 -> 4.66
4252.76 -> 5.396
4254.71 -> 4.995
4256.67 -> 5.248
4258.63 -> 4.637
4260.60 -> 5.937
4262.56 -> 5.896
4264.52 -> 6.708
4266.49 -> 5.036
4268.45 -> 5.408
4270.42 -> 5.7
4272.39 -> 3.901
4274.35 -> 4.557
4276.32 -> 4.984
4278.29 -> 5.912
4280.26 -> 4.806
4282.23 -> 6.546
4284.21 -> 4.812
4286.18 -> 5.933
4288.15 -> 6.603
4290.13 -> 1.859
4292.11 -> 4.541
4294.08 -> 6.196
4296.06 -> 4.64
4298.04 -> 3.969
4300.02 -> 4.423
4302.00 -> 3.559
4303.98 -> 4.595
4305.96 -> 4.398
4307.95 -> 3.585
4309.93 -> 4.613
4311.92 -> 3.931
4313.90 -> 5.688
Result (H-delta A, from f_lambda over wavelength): 1.9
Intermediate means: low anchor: 4.85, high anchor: 5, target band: 4.68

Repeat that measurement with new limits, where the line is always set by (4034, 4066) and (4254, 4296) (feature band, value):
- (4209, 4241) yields -1.0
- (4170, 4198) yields 2.3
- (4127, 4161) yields -0.6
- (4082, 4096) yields -0.2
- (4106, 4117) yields 1.0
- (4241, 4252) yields -0.4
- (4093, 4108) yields 0.9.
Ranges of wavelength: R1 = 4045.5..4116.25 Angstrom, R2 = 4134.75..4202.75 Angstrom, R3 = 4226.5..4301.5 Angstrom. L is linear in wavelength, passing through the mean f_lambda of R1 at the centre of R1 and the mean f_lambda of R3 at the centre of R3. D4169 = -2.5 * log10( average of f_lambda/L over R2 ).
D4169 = 0.02 mag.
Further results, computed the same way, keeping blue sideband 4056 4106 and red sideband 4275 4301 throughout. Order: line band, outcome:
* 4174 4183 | 0.12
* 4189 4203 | -0.02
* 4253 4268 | -0.11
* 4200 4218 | -0.10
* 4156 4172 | -0.03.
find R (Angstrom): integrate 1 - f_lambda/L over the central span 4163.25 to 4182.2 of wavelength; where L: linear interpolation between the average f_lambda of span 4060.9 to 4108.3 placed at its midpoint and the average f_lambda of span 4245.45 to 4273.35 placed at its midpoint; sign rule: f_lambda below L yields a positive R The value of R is 1.4 Angstrom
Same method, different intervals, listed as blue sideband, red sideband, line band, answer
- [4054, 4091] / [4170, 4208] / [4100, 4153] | -0.2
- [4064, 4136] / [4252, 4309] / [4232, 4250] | -2.0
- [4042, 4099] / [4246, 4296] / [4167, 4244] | 1.0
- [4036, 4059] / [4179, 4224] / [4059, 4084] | -0.2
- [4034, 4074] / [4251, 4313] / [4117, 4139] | -0.9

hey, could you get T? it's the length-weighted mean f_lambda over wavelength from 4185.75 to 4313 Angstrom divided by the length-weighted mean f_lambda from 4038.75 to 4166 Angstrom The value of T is 1.04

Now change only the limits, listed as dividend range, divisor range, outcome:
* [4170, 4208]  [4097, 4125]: 1.03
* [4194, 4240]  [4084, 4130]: 1.10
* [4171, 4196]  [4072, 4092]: 0.96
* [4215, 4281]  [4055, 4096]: 1.08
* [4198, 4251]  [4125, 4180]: 1.06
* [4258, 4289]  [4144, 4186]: 1.14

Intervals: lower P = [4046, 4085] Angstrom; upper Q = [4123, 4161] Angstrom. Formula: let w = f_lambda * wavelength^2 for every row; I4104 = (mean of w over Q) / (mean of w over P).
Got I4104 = 1.07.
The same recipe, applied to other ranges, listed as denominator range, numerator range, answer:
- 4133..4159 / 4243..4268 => 1.15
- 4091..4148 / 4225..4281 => 1.17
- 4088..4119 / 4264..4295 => 1.23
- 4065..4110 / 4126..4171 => 1.09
